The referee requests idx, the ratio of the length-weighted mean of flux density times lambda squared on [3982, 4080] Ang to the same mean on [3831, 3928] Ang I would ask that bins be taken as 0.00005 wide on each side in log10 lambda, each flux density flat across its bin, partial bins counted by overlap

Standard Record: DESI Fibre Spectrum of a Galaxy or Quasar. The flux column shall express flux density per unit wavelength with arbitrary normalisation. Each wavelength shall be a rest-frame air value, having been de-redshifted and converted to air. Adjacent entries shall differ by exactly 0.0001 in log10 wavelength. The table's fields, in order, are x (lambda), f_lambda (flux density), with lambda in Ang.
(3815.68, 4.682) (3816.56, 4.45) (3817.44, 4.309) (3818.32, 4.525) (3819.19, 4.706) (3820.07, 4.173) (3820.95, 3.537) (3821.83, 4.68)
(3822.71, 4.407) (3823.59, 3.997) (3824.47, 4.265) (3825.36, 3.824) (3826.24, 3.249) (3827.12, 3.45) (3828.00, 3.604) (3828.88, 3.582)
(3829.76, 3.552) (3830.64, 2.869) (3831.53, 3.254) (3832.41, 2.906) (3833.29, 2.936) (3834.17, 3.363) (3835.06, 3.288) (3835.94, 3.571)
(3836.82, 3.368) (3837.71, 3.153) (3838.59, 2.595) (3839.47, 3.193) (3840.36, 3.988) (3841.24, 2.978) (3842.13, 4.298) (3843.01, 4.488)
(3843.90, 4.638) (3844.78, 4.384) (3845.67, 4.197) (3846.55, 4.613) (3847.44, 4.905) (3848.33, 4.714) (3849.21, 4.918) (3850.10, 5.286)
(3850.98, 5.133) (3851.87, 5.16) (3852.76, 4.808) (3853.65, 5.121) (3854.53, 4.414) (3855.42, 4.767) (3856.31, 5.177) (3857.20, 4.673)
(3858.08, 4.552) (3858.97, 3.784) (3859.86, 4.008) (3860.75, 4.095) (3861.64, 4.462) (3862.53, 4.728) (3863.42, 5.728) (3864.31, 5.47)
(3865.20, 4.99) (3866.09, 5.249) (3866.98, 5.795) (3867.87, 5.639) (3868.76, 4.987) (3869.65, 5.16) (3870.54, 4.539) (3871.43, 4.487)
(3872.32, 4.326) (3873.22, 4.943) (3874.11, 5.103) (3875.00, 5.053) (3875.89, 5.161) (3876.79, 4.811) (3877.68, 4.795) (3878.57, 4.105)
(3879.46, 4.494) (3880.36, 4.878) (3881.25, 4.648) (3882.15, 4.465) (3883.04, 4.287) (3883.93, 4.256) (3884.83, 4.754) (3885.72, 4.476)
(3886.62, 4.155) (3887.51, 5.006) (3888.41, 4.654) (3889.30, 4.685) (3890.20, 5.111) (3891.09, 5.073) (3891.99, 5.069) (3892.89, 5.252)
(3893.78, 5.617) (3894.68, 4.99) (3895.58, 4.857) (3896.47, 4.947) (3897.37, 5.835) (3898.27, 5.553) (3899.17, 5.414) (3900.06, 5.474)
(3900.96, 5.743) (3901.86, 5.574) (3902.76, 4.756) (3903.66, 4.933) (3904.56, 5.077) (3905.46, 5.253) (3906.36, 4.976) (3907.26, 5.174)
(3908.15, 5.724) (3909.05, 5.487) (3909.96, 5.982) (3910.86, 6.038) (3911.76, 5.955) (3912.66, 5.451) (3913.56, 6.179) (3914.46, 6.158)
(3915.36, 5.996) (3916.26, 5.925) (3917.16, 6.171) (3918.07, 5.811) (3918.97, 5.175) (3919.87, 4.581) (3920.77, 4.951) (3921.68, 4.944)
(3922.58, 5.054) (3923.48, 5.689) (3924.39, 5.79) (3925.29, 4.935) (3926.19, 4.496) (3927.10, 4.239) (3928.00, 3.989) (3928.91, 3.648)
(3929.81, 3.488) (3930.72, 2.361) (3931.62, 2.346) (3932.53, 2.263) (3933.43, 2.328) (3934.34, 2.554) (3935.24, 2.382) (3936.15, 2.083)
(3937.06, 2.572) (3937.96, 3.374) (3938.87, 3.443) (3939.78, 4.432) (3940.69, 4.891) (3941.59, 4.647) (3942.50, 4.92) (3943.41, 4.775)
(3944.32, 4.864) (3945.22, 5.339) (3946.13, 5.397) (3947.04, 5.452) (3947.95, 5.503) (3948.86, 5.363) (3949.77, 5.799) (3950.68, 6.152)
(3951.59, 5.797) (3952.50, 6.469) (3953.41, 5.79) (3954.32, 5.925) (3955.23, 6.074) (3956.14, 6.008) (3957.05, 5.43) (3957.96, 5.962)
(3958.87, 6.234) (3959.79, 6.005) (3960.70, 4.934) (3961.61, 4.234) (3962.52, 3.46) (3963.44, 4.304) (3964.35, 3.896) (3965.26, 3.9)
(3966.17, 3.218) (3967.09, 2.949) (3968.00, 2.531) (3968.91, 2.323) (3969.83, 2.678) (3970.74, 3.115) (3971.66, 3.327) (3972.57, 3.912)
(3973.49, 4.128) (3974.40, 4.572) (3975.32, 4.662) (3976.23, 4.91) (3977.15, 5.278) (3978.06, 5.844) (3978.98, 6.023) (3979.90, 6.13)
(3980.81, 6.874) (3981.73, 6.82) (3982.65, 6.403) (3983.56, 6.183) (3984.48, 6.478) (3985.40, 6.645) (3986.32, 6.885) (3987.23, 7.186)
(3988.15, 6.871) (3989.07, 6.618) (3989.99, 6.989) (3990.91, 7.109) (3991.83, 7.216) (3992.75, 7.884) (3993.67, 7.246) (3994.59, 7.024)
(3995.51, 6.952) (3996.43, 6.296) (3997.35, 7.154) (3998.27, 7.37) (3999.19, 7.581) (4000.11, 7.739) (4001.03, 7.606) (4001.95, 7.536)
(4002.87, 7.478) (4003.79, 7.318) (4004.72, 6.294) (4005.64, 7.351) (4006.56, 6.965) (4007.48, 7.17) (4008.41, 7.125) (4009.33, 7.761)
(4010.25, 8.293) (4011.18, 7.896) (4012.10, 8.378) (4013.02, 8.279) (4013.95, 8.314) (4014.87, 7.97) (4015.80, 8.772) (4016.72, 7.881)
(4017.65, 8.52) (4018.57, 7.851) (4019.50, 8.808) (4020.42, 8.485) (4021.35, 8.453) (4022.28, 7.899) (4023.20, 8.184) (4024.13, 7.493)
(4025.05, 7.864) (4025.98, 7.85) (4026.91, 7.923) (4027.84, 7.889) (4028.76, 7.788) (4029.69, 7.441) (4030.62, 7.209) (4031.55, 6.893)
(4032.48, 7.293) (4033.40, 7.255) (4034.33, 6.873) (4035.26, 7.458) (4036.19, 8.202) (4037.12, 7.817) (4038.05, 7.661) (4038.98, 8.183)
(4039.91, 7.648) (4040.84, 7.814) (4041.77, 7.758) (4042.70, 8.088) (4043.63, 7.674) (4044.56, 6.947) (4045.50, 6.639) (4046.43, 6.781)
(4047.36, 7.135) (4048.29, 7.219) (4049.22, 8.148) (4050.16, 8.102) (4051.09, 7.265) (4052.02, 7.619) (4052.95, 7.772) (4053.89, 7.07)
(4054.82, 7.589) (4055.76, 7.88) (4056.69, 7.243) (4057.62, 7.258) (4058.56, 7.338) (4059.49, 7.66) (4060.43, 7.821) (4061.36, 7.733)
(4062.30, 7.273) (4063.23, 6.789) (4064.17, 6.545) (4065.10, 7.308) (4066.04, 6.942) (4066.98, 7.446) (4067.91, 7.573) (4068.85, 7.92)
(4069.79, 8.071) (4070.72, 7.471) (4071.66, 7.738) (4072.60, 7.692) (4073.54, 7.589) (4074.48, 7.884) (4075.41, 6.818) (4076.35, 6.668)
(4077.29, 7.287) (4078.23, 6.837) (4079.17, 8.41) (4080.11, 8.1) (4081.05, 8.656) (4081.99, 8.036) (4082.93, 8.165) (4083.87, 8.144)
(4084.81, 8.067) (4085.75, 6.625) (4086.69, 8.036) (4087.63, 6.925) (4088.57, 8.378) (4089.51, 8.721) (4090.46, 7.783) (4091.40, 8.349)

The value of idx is 1.7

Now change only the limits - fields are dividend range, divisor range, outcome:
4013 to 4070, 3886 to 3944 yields 1.72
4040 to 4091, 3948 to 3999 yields 1.42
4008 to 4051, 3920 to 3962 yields 1.75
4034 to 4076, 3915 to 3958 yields 1.70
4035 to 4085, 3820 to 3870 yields 1.98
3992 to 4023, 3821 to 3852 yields 2.15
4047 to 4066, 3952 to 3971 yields 1.71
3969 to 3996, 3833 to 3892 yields 1.38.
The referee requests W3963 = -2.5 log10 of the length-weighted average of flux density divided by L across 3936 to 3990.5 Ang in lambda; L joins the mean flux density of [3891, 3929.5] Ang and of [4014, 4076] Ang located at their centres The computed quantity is 0.22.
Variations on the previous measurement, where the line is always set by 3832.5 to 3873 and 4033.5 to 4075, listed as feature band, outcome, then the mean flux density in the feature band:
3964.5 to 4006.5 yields 0.101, 5.92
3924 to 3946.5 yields 0.437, 3.81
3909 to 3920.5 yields -0.074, 5.76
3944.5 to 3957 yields 0.035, 5.75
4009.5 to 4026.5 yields -0.174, 8.17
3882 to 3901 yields 0.012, 4.98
